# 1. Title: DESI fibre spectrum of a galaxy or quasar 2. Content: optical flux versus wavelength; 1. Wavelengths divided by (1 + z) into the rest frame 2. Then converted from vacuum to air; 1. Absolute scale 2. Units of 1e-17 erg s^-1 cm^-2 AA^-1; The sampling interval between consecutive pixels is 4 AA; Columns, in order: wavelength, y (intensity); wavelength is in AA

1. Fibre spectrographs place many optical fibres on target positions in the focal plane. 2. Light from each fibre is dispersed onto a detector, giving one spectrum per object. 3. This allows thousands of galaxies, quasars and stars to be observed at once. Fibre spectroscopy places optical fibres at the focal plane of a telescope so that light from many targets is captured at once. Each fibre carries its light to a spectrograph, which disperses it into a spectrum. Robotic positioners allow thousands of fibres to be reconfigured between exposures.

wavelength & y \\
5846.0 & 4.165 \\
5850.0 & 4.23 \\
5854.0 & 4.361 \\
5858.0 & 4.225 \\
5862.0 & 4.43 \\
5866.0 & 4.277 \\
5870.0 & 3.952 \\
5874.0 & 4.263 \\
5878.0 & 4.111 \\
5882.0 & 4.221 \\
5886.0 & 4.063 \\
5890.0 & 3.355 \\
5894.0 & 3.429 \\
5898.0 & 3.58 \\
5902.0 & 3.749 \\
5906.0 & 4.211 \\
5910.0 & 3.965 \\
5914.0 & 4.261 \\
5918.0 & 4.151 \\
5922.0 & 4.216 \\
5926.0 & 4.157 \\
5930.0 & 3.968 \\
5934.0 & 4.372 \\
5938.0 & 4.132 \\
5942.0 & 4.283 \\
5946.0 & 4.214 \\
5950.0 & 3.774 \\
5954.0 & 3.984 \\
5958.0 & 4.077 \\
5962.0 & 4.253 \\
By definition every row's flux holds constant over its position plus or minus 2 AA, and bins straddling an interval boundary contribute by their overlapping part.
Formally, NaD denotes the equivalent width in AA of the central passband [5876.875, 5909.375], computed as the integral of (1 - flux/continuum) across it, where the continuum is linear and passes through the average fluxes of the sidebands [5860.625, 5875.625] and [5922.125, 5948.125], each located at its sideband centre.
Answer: 2.86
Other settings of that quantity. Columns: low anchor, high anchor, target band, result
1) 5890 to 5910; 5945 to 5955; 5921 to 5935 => -1.1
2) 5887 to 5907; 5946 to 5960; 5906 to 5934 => -2.6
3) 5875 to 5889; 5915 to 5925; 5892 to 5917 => 1.6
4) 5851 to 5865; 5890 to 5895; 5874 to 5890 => -1.6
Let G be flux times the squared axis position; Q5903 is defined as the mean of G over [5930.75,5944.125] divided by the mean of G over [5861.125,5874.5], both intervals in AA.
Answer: 1.03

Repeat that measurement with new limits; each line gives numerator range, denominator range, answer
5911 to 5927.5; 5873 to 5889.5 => 1.04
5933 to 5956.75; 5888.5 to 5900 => 1.21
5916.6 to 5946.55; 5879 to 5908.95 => 1.11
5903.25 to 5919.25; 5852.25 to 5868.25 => 0.97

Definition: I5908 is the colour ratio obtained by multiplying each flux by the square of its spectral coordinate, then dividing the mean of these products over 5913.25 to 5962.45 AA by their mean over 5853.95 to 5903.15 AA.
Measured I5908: 1.06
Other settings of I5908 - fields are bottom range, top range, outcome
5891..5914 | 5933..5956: 1.10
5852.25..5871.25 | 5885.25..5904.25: 0.86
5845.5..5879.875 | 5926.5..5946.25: 1.02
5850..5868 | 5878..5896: 0.89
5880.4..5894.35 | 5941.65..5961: 1.09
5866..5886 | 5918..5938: 1.02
